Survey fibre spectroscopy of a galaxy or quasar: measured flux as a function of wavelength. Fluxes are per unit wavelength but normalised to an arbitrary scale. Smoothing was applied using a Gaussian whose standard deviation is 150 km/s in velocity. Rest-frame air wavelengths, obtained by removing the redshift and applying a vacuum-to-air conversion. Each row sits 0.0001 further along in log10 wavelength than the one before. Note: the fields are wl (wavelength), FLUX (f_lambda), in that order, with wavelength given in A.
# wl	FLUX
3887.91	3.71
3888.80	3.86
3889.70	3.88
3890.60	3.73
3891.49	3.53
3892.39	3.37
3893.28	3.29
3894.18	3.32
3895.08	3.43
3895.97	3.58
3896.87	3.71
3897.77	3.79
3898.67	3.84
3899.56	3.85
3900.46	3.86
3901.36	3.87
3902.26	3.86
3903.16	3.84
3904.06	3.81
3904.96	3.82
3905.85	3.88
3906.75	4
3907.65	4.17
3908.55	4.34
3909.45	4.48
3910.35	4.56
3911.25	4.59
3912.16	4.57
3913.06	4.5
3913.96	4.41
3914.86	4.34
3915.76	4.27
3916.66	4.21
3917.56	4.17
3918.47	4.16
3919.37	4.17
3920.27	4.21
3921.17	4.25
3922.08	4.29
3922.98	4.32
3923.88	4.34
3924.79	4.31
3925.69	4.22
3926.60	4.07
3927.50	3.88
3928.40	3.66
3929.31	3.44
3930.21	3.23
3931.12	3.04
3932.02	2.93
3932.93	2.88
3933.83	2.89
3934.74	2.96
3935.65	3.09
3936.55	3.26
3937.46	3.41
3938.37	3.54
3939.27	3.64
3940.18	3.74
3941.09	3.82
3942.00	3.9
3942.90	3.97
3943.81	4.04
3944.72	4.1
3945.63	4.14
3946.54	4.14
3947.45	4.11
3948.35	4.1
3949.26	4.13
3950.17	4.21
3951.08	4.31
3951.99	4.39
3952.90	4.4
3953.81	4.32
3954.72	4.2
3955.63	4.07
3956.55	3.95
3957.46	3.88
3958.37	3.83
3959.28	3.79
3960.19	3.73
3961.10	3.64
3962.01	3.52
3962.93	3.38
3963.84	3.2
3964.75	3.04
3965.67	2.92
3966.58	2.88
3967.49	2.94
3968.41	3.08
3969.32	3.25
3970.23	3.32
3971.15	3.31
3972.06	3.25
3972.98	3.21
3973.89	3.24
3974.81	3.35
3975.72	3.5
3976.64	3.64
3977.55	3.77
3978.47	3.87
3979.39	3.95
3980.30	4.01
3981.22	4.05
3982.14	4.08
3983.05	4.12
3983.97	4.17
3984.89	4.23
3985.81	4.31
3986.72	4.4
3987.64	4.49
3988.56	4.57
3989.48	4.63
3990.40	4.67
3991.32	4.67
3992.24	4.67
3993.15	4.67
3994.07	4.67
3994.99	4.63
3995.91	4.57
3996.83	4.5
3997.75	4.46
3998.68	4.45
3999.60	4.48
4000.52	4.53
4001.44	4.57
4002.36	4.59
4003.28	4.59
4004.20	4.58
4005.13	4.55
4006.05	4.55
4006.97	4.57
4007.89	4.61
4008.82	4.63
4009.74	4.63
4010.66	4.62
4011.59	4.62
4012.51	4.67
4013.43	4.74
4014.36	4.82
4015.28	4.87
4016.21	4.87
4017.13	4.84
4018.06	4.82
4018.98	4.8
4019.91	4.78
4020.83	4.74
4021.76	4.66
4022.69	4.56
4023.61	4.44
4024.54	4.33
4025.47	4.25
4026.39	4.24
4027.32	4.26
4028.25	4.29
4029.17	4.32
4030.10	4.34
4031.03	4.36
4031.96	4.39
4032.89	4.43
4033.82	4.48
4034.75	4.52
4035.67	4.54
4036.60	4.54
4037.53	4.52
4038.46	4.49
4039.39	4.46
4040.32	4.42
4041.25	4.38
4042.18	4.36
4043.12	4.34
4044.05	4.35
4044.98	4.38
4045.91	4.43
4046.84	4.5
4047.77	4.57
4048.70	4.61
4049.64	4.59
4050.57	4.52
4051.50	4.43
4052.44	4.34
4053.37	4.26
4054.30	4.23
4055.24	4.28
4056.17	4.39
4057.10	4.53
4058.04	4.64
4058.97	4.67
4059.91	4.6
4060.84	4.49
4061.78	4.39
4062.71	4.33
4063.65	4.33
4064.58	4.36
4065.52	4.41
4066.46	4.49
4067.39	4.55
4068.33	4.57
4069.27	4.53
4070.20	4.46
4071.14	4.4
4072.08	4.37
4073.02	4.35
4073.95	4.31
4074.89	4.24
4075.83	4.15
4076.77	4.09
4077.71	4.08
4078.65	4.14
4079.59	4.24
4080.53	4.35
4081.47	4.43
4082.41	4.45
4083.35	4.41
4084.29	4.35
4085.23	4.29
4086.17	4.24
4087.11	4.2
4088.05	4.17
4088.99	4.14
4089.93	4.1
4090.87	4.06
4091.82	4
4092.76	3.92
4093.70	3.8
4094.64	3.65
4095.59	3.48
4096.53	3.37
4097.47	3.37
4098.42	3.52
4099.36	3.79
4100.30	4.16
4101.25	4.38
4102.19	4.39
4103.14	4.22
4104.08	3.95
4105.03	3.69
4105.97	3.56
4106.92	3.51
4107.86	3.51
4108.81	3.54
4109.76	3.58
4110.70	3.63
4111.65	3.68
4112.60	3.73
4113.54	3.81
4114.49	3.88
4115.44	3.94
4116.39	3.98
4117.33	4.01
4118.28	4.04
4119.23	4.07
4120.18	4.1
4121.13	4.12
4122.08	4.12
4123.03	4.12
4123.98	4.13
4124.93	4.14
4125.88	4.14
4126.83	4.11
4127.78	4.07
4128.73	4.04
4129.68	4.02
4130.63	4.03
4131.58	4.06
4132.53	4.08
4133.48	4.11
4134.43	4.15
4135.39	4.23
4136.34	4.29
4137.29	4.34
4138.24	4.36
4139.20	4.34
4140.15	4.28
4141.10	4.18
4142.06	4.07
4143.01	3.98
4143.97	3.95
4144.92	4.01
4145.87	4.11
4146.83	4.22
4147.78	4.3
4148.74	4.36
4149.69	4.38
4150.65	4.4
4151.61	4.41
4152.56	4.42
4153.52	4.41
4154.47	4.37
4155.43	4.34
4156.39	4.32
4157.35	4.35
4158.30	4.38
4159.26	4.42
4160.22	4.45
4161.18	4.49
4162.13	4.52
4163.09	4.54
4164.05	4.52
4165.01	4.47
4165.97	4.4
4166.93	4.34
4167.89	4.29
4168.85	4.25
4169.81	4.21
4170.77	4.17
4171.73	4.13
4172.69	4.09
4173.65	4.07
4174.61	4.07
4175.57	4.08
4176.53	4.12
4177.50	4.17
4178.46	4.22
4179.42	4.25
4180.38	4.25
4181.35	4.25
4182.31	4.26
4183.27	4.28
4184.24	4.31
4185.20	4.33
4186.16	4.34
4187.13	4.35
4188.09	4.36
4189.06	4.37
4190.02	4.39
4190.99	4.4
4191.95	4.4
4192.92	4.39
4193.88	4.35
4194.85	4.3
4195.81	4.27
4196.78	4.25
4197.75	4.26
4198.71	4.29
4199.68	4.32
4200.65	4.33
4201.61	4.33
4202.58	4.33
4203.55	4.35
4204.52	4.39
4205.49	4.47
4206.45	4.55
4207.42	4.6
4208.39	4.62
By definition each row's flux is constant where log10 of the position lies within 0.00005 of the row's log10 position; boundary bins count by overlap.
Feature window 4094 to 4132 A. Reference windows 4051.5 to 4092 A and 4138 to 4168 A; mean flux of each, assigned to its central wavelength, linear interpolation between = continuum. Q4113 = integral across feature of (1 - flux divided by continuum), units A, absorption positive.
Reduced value 3.9 A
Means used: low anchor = 4.34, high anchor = 4.32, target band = 3.89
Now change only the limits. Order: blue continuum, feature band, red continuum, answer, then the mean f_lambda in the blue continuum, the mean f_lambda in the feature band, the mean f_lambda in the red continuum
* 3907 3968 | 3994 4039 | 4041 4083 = -3.8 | 3.87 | 4.56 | 4.4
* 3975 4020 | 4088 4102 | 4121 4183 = 1.5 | 4.46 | 3.86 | 4.24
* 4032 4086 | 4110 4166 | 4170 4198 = 1.7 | 4.41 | 4.18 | 4.26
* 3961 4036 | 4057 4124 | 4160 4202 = 2.5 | 4.22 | 4.1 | 4.3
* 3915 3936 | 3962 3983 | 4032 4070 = 3.2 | 3.79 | 3.44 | 4.46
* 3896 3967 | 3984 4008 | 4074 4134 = -3.8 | 3.88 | 4.54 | 4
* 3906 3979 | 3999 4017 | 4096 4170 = -3.4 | 3.8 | 4.64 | 4.11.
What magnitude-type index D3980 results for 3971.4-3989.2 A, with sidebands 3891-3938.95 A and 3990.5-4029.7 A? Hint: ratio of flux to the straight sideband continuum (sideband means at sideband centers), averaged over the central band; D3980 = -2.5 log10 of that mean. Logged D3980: 0.12 mag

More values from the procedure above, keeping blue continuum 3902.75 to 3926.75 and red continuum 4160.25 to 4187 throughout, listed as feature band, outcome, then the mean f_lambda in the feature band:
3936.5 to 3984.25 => 0.14 mag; 3.73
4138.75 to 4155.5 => 0.01 mag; 4.25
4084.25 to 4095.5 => 0.06 mag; 4.05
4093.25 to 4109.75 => 0.14 mag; 3.75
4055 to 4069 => -0.05 mag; 4.47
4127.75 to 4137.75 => 0.04 mag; 4.13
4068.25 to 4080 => -0.01 mag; 4.29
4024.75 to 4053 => -0.04 mag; 4.42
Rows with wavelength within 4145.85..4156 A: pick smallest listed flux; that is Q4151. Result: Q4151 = 4.11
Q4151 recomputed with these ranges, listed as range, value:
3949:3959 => 3.83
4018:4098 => 3.37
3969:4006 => 3.21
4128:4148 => 3.95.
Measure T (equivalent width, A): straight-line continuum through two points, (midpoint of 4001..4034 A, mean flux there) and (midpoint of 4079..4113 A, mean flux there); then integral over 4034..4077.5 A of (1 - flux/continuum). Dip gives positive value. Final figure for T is -1.7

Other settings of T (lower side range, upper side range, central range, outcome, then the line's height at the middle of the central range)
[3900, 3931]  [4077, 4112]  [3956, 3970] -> 2.3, 4.07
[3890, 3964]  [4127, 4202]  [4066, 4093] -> -1.0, 4.13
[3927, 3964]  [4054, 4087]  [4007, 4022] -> -2.4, 4.09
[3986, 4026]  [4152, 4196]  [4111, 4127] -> 1.5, 4.41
